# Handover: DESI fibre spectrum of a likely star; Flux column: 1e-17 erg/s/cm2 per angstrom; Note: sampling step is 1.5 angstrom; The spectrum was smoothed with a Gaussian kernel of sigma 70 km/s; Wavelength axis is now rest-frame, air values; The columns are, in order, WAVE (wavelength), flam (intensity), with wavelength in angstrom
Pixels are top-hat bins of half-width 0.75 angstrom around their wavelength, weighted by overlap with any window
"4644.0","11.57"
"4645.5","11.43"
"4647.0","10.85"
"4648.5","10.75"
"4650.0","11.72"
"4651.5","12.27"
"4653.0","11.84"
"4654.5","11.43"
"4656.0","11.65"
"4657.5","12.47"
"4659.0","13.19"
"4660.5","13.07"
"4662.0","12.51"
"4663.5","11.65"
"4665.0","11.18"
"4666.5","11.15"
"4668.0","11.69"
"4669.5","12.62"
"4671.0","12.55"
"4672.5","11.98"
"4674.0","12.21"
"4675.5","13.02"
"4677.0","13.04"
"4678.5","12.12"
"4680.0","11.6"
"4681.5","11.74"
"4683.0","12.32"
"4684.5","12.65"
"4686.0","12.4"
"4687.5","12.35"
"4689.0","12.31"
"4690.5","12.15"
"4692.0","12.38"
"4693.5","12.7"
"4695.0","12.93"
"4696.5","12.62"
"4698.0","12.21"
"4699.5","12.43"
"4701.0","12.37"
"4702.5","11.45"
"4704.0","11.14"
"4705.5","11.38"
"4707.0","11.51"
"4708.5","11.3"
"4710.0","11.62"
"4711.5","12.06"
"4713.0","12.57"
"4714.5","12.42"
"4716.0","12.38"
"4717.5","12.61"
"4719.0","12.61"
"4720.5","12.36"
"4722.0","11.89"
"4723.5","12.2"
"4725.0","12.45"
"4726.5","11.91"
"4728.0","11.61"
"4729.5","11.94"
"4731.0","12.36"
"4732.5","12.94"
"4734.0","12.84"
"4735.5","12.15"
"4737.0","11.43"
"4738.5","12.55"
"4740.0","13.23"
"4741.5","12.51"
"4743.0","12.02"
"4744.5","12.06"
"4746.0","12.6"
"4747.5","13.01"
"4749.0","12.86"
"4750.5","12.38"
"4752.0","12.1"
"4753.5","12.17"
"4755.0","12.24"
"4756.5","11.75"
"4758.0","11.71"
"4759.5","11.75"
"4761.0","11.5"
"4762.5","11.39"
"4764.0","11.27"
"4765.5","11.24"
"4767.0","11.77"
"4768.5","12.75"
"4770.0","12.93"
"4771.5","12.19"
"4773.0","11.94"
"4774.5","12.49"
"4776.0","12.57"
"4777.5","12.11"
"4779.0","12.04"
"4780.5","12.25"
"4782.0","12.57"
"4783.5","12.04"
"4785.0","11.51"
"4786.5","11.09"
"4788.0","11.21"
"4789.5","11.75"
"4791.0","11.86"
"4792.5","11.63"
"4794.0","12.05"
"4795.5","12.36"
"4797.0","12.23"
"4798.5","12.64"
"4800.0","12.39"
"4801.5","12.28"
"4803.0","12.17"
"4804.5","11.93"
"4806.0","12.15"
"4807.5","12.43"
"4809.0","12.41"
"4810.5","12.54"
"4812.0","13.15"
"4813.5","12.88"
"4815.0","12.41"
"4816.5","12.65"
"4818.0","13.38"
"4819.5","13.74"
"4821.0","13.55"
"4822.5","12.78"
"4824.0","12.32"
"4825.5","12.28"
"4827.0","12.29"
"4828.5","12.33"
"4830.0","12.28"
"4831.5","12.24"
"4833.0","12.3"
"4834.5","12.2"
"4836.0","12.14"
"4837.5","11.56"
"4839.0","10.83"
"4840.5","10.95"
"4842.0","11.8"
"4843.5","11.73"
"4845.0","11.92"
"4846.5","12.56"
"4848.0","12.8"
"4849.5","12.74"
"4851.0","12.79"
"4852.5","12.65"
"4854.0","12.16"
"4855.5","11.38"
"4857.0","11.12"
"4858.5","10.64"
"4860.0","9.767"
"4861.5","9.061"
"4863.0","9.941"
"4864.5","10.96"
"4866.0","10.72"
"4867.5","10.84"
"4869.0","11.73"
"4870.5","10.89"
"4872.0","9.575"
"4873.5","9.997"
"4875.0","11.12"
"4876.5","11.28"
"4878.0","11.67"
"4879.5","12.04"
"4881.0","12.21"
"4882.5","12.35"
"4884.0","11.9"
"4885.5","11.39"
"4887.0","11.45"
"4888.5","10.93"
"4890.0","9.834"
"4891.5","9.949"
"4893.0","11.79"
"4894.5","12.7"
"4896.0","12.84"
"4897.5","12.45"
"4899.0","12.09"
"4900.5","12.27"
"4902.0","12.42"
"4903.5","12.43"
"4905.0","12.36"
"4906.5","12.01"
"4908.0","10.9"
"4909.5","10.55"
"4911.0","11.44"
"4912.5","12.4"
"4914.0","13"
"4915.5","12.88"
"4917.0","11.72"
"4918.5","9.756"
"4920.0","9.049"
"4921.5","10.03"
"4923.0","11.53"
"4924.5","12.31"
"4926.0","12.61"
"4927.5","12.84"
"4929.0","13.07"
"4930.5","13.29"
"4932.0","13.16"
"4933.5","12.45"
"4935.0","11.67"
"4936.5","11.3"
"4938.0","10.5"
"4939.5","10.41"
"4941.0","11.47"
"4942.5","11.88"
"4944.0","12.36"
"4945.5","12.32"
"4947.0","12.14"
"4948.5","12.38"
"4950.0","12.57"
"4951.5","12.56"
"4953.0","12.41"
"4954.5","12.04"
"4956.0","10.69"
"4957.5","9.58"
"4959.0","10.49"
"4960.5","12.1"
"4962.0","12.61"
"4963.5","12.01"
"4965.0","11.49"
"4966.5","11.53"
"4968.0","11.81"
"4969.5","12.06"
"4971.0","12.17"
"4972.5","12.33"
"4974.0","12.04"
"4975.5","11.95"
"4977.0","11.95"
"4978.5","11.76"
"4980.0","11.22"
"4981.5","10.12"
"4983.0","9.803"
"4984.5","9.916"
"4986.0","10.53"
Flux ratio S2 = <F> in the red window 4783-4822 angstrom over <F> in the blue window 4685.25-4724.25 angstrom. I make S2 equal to 1.01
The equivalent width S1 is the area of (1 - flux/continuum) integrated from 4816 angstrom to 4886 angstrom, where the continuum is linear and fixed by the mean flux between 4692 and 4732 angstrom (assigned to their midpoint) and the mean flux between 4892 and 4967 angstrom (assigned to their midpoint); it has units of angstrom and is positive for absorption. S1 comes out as 1.3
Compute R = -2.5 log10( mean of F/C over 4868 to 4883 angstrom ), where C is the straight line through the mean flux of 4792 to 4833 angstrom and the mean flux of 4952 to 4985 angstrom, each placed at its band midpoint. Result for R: 0.08 mag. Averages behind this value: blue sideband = 12.5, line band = 11.3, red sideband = 11.5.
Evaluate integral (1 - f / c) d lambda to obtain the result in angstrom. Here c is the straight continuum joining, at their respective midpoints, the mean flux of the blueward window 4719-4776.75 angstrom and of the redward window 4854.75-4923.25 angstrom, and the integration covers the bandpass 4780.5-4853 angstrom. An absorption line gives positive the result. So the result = -3.15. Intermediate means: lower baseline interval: 12.2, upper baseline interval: 11.3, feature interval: 12.3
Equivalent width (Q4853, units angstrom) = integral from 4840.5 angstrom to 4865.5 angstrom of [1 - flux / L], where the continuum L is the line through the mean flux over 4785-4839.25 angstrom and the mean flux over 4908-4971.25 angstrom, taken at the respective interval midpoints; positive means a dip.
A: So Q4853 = 1.34 angstrom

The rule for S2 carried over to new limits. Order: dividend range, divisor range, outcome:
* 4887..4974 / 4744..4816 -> 0.97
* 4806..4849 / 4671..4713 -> 1.02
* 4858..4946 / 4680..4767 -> 0.95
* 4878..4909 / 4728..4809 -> 0.97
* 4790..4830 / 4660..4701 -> 1.02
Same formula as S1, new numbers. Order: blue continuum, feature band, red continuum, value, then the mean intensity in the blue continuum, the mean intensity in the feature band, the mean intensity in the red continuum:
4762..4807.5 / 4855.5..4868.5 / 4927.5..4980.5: 1.6 angstrom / 12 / 10.5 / 11.9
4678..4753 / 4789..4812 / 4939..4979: -0.3 angstrom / 12.2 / 12.2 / 11.8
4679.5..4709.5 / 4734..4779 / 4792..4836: 0.5 angstrom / 12.1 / 12.2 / 12.5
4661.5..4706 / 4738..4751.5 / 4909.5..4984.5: -0.6 angstrom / 12.2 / 12.6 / 11.7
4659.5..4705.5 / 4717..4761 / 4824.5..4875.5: -1.1 angstrom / 12.2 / 12.3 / 11.5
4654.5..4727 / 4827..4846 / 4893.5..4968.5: 0.2 angstrom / 12.2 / 11.9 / 11.9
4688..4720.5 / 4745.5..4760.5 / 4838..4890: -0.4 angstrom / 12.2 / 12.2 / 11.3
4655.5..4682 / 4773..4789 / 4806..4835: 0.7 angstrom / 12.2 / 12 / 12.6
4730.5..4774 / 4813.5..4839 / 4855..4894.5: -2.3 angstrom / 12.2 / 12.5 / 11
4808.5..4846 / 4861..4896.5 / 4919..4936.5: 2.9 angstrom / 12.3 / 11.1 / 11.9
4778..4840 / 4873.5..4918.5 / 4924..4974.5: 1.2 angstrom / 12.3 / 11.7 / 12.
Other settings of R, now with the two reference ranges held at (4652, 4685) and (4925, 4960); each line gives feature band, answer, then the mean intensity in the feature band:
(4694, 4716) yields 0.010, 12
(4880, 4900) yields 0.025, 11.7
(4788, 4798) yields 0.011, 11.9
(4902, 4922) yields 0.044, 11.5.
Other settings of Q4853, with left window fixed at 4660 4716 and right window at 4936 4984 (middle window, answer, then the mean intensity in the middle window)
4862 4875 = 1.34 angstrom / 10.6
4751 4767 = 0.38 angstrom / 11.7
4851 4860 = 0.22 angstrom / 11.5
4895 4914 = -0.54 angstrom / 12.1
